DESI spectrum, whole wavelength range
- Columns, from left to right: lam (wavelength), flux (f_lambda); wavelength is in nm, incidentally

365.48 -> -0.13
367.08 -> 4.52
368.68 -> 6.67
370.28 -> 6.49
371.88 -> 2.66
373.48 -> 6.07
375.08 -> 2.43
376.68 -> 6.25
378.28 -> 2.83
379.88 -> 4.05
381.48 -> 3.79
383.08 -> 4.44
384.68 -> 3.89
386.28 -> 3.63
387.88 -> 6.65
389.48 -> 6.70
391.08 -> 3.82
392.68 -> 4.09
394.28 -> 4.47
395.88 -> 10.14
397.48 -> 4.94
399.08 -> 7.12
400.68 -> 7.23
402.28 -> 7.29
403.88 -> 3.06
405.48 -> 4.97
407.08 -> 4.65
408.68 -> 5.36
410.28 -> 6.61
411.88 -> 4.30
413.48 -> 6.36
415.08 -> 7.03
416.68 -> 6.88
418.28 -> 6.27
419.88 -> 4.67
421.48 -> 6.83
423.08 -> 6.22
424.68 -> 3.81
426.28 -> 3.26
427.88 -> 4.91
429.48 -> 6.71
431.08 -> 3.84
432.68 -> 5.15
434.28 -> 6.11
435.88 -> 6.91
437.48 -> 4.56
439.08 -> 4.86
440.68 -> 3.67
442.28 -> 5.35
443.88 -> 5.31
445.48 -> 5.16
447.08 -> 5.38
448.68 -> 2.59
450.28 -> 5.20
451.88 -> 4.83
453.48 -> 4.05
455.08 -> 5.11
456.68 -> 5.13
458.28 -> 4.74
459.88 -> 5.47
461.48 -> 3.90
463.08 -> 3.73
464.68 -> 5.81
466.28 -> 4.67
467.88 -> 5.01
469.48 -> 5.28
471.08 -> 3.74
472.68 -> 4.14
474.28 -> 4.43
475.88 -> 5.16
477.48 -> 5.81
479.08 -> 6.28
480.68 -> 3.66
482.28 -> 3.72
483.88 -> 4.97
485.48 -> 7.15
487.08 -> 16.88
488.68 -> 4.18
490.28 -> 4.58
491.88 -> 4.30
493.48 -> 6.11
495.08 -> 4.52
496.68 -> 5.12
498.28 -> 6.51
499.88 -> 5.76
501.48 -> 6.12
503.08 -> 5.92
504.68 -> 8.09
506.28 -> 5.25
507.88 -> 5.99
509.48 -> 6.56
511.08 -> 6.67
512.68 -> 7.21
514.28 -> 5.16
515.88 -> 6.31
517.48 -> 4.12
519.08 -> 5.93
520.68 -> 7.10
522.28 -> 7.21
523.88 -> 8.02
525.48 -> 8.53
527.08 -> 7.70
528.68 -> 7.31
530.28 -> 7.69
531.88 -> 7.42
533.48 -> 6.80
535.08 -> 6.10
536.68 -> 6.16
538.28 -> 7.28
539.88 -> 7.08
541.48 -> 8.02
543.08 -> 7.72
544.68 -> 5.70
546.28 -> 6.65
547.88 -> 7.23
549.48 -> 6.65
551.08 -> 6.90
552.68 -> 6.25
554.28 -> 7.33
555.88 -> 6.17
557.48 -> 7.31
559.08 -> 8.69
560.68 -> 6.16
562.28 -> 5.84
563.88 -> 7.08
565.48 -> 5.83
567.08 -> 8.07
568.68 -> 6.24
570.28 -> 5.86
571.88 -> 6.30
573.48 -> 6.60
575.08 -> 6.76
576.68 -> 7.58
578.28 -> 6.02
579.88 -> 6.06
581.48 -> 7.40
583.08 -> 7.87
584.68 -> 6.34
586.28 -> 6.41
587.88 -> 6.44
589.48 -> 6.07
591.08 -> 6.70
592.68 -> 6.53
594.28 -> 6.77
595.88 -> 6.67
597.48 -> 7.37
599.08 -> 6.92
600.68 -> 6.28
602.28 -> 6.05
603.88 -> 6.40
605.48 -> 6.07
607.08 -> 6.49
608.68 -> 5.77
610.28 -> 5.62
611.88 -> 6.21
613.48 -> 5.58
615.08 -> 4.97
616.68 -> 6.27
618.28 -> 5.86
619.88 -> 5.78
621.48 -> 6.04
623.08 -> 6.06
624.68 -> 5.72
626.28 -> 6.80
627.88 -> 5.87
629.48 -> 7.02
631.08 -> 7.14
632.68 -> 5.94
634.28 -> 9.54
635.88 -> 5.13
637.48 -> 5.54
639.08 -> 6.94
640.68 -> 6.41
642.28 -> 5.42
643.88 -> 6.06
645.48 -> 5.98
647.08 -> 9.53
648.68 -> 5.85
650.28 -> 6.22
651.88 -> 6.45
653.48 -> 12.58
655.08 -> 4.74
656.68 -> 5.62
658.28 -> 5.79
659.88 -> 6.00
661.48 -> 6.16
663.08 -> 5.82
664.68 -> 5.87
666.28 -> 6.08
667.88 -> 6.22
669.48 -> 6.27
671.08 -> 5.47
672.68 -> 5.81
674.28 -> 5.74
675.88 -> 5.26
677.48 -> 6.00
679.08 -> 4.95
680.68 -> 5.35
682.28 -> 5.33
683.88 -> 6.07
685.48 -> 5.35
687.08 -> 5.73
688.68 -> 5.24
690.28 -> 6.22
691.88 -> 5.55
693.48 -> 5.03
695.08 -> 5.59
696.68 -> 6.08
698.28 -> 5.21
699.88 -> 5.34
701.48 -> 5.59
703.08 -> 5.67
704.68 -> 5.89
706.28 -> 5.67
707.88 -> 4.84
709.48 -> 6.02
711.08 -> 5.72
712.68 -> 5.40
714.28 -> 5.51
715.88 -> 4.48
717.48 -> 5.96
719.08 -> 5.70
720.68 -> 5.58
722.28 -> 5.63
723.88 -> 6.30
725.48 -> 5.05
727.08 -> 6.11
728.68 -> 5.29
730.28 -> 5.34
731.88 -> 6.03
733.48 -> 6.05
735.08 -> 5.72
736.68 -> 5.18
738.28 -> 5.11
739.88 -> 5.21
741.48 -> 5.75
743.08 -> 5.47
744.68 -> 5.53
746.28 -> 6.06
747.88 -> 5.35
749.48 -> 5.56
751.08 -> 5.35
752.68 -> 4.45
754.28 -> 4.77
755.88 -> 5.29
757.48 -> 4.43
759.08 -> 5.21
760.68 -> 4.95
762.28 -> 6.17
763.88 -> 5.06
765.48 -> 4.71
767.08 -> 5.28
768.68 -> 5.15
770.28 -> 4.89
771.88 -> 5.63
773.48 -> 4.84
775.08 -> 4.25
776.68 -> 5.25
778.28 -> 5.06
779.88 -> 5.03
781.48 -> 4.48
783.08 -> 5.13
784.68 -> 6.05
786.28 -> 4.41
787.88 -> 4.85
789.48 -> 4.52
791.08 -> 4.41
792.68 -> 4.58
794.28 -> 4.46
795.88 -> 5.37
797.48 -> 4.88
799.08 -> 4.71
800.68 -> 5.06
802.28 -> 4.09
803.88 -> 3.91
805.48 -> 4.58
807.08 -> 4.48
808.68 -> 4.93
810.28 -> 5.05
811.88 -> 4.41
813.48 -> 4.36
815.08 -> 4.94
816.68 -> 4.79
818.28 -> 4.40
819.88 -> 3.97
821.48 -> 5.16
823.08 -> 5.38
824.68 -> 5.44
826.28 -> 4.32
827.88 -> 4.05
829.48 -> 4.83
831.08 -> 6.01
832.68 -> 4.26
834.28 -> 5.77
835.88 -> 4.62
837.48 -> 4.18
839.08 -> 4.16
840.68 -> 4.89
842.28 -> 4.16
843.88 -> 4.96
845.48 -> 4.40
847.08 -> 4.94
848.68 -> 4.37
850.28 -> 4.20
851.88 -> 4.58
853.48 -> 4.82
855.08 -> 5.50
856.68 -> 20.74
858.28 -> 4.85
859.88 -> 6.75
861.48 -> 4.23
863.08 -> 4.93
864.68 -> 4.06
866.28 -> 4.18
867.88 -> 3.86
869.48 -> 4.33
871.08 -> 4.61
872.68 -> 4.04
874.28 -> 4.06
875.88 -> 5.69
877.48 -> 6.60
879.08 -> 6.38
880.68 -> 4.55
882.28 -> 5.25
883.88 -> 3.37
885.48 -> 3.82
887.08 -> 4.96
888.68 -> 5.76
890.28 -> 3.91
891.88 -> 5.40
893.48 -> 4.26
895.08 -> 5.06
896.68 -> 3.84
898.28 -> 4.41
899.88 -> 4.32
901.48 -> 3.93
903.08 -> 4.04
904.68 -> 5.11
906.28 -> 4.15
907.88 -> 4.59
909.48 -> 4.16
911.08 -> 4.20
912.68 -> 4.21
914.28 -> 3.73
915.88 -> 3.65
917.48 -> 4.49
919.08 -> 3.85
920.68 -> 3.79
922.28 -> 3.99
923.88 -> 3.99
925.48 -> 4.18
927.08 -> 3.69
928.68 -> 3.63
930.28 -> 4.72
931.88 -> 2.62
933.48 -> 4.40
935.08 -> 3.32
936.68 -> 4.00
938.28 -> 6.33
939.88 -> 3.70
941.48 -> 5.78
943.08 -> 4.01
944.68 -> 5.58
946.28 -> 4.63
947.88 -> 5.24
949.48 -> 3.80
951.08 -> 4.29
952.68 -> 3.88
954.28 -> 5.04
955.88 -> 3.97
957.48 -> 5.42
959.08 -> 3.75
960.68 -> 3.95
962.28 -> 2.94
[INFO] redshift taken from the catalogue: 0.305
